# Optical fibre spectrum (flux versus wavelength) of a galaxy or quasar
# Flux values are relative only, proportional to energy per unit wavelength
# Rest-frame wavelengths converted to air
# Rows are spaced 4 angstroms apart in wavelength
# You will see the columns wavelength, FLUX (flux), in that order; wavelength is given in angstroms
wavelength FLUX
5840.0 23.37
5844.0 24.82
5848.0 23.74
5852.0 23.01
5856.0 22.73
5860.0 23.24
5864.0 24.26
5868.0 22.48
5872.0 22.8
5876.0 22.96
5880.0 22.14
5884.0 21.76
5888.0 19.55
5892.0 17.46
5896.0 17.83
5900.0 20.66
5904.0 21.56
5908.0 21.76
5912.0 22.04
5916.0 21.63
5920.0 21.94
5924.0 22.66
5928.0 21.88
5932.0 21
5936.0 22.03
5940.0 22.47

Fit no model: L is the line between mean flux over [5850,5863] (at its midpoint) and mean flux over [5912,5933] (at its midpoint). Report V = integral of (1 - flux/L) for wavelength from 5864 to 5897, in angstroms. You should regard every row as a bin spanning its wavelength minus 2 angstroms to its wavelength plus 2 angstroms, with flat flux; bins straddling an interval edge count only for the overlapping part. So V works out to 2.2 angstroms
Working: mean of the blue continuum 23.1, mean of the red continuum 21.9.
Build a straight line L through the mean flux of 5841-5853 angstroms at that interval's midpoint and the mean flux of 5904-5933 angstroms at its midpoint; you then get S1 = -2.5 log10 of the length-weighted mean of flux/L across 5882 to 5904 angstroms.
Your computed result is 0.15 mag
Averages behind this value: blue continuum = 23.9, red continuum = 21.9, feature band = 19.6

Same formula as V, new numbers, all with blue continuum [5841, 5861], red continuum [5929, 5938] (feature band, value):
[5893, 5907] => 1.5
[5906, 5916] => 0.1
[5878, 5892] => 1.3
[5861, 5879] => 0.0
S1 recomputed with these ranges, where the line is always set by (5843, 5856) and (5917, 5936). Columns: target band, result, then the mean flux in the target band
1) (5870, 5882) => 0.02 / 22.6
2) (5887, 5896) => 0.24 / 18.2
